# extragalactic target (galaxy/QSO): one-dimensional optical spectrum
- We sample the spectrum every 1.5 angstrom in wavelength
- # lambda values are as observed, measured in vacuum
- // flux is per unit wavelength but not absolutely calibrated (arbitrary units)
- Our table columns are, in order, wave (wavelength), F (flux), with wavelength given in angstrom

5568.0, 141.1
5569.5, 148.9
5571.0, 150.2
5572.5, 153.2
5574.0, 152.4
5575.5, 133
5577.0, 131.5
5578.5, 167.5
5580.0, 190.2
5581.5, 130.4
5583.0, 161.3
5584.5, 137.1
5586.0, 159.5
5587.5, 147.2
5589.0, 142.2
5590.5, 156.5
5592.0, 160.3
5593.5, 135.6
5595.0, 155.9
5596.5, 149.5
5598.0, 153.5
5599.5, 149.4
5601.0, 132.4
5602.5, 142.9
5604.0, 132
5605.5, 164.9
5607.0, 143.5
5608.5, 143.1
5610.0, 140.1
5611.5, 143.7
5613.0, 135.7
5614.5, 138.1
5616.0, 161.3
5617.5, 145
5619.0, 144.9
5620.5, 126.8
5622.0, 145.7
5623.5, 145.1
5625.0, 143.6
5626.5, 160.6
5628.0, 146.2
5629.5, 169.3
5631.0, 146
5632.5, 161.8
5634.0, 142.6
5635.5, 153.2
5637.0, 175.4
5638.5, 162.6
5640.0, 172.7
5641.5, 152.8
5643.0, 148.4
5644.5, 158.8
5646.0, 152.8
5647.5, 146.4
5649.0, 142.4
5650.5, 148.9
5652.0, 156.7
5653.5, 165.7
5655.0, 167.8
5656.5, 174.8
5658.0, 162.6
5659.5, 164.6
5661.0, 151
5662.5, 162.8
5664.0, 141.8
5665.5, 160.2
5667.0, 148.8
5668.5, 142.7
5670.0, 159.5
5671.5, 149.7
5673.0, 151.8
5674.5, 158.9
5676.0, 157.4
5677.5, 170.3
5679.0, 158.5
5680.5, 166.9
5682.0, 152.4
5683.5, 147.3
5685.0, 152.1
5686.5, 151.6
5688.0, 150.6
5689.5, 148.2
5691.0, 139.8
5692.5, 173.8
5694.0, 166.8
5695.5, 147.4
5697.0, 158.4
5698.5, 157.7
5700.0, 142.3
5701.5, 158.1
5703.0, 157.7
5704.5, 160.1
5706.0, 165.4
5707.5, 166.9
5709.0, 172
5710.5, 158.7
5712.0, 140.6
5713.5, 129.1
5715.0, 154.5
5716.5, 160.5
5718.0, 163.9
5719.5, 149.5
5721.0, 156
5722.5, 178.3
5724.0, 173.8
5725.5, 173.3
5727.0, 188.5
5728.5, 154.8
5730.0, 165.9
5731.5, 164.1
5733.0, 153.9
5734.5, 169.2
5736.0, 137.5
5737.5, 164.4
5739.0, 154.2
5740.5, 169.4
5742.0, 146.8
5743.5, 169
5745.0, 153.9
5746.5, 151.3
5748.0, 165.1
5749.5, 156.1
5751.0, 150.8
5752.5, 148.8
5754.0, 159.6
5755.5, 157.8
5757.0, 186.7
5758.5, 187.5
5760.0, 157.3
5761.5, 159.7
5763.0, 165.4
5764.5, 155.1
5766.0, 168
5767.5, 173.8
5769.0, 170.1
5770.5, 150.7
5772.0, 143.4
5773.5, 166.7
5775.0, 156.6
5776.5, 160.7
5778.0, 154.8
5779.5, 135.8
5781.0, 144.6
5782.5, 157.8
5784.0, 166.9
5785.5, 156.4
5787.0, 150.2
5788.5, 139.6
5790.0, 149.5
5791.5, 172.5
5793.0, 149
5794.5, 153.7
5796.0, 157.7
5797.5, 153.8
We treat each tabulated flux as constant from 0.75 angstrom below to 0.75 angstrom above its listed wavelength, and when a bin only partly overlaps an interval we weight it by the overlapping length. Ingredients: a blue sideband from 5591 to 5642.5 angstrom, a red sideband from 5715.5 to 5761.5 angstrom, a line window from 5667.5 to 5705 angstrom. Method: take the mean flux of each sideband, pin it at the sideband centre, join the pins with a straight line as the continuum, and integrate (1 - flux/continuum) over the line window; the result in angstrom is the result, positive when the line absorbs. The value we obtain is 0.4 angstrom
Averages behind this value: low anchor 149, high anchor 162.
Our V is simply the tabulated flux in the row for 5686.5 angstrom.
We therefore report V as 151.6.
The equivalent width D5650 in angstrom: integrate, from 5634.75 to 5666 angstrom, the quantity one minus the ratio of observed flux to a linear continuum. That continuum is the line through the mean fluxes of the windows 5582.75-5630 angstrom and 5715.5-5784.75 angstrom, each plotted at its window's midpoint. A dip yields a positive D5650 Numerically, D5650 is -1.4 angstrom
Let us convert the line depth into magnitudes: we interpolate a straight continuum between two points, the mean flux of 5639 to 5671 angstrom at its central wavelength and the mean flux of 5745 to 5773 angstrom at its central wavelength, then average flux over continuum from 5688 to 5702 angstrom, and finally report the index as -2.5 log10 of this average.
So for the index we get 0.03 mag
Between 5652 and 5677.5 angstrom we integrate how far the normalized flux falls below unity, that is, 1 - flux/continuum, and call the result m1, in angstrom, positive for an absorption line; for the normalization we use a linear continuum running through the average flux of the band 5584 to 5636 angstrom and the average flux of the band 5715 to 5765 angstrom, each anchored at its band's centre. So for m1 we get -0.7 angstrom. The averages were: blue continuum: 147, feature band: 158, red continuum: 162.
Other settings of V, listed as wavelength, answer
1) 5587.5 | 147.2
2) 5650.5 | 148.9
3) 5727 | 188.5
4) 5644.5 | 158.8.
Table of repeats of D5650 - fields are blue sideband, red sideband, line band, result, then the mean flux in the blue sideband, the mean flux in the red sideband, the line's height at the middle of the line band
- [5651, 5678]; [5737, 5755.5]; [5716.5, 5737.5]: -0.82 angstrom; 158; 157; 158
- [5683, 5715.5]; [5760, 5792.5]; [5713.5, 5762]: -1.76 angstrom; 155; 157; 156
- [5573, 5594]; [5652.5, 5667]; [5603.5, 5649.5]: 1.83 angstrom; 151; 161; 156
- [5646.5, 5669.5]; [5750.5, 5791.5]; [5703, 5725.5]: -0.35 angstrom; 156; 159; 157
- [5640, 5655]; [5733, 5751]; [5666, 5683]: -0.09 angstrom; 154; 157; 155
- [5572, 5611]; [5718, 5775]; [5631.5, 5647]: -0.51 angstrom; 149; 162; 153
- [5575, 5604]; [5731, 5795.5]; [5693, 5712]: -0.46 angstrom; 149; 158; 155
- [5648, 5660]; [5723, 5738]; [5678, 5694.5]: 0.68 angstrom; 160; 165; 162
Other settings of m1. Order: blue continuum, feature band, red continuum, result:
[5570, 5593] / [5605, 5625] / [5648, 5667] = 1.3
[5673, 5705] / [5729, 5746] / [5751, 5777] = 0.1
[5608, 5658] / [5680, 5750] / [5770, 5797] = -2.4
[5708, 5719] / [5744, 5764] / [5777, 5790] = -1.2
